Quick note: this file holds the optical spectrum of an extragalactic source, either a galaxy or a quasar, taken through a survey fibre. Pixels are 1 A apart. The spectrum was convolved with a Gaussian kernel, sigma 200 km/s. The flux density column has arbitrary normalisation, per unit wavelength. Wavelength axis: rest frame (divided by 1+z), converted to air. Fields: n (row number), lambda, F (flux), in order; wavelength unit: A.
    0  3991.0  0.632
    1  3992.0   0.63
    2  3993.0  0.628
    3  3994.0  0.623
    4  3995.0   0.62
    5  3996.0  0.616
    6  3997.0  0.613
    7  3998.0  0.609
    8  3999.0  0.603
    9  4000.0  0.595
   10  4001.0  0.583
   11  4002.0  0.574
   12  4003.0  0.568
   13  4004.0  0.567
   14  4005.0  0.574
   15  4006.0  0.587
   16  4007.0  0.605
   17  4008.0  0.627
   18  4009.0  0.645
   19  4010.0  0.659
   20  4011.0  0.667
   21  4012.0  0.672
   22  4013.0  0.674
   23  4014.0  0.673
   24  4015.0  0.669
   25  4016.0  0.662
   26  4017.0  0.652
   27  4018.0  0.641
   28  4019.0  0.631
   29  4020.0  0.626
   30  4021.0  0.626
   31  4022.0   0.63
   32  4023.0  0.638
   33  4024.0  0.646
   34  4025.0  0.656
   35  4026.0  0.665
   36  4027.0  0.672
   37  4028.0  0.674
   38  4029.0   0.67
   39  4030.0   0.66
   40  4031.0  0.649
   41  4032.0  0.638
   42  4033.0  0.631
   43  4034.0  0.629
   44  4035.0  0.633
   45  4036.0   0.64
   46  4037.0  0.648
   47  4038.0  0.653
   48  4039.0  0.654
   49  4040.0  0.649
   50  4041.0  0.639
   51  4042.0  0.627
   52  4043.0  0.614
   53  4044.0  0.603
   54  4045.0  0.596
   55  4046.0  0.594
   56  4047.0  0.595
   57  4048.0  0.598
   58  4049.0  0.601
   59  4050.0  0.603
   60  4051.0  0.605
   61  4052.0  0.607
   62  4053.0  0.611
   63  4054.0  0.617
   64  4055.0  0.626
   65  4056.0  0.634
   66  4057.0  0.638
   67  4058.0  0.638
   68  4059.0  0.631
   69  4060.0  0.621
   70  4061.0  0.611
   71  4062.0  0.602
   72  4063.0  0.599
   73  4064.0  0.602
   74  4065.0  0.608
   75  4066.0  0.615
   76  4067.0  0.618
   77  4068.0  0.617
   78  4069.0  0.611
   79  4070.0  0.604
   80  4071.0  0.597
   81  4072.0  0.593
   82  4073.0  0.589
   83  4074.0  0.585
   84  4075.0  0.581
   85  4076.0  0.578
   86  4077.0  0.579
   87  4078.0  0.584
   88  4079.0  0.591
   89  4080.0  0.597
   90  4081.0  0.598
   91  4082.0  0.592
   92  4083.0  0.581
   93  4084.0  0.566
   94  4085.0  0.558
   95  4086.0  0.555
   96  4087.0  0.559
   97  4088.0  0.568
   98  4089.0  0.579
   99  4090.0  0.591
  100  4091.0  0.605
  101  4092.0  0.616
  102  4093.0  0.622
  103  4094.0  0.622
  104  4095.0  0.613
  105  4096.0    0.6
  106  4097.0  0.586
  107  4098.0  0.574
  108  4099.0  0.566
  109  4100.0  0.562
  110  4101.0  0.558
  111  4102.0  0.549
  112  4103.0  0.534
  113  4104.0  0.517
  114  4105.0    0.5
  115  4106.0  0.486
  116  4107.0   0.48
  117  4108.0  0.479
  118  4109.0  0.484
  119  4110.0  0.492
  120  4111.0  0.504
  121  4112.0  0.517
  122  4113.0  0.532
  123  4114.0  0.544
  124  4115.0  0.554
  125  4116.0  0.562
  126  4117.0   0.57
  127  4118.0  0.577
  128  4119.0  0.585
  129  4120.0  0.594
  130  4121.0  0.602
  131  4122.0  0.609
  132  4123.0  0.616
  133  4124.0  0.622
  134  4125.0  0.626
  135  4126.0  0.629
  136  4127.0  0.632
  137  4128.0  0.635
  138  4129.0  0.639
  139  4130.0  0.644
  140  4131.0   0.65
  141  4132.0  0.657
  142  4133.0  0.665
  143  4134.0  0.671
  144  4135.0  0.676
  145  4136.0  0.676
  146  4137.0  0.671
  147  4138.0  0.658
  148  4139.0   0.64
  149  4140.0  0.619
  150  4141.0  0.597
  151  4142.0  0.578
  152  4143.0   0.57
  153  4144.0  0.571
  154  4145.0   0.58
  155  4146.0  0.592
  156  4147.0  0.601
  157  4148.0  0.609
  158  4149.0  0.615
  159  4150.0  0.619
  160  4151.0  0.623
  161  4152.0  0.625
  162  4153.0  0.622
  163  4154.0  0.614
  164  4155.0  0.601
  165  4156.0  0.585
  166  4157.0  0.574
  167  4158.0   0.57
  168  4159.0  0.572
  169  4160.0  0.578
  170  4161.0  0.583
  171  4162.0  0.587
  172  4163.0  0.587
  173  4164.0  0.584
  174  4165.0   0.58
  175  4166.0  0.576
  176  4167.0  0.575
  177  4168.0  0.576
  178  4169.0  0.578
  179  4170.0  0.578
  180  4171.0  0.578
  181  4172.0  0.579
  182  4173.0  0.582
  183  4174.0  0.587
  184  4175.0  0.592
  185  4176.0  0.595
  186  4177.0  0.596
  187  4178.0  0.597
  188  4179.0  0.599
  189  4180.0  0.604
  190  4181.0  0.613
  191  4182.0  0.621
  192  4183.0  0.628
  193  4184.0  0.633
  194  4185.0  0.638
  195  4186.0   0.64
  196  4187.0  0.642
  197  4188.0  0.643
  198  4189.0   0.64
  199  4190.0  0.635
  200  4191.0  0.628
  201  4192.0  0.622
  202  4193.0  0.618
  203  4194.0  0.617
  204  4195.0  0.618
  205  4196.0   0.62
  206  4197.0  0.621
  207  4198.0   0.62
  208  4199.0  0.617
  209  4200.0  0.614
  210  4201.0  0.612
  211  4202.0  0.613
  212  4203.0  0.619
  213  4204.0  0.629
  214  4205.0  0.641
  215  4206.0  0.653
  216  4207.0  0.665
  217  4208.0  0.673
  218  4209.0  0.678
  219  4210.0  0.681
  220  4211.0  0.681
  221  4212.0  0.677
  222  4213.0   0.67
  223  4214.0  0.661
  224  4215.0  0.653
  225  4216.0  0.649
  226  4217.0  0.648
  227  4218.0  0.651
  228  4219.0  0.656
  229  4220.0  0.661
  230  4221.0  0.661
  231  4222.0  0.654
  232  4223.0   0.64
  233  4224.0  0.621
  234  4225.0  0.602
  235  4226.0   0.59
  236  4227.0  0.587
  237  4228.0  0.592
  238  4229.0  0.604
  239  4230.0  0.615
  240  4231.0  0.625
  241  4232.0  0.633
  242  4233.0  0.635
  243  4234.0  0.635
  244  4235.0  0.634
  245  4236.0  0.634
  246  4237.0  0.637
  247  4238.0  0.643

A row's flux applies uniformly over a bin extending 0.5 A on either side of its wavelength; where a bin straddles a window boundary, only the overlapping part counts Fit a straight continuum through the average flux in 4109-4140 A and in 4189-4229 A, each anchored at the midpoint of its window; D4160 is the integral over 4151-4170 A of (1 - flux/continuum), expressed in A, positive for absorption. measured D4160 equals 1.0 A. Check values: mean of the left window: 0.606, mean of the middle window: 0.588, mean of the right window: 0.637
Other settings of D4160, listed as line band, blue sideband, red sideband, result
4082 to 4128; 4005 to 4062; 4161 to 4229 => 4.49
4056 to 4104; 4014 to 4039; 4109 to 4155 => 2.63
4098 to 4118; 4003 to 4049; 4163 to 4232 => 3.21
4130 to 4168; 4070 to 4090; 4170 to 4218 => 0.00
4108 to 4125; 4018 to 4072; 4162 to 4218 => 1.74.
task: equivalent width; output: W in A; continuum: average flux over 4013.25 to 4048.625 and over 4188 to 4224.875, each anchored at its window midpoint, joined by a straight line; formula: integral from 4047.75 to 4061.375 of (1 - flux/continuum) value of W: 0.47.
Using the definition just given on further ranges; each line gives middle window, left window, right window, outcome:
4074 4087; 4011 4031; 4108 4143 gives 0.9 A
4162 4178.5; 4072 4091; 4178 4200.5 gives 0.9 A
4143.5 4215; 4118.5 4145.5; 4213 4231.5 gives 1.8 A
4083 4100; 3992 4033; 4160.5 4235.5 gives 1.1 A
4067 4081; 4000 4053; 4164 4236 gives 0.8 A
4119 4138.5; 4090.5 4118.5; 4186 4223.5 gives -2.3 A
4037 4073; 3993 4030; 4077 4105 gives -0.8 A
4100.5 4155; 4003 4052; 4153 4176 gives 0.6 A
